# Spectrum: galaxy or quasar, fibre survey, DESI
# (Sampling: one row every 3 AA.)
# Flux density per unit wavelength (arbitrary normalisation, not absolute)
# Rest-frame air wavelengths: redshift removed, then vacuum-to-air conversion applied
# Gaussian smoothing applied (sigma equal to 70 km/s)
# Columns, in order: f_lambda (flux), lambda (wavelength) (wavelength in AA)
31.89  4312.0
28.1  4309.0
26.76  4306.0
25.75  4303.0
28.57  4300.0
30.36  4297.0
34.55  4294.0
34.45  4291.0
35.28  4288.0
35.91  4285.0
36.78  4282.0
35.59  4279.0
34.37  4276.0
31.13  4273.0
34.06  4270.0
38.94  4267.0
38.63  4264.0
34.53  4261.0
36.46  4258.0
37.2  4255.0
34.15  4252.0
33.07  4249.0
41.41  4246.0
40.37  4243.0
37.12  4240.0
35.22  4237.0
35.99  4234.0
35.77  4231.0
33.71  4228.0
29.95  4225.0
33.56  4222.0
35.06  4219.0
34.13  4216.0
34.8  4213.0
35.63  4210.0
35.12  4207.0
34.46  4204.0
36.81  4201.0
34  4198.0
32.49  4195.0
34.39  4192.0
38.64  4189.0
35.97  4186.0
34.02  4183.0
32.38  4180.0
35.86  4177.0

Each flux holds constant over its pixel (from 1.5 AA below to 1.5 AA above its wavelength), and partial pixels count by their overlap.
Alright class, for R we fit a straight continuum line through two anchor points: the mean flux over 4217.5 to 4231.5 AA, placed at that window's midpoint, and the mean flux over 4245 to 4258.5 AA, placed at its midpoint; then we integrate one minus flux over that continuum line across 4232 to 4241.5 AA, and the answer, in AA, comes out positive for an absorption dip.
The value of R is -0.4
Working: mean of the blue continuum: 33.5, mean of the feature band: 36.1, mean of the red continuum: 36.3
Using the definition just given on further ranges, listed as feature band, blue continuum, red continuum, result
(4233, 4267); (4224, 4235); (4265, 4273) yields -2.0 AA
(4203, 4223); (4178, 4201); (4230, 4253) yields 0.5 AA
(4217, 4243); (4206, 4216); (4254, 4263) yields 0.4 AA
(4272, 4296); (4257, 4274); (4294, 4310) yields -2.0 AA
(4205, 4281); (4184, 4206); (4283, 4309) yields -4.7 AA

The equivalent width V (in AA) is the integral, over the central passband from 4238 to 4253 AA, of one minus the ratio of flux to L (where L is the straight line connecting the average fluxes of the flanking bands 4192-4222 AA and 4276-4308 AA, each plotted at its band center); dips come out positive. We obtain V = -1.6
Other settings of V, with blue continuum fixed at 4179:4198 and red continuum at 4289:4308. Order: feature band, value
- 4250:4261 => -1.28 AA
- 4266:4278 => -1.24 AA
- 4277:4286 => -1.50 AA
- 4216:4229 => 0.04 AA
